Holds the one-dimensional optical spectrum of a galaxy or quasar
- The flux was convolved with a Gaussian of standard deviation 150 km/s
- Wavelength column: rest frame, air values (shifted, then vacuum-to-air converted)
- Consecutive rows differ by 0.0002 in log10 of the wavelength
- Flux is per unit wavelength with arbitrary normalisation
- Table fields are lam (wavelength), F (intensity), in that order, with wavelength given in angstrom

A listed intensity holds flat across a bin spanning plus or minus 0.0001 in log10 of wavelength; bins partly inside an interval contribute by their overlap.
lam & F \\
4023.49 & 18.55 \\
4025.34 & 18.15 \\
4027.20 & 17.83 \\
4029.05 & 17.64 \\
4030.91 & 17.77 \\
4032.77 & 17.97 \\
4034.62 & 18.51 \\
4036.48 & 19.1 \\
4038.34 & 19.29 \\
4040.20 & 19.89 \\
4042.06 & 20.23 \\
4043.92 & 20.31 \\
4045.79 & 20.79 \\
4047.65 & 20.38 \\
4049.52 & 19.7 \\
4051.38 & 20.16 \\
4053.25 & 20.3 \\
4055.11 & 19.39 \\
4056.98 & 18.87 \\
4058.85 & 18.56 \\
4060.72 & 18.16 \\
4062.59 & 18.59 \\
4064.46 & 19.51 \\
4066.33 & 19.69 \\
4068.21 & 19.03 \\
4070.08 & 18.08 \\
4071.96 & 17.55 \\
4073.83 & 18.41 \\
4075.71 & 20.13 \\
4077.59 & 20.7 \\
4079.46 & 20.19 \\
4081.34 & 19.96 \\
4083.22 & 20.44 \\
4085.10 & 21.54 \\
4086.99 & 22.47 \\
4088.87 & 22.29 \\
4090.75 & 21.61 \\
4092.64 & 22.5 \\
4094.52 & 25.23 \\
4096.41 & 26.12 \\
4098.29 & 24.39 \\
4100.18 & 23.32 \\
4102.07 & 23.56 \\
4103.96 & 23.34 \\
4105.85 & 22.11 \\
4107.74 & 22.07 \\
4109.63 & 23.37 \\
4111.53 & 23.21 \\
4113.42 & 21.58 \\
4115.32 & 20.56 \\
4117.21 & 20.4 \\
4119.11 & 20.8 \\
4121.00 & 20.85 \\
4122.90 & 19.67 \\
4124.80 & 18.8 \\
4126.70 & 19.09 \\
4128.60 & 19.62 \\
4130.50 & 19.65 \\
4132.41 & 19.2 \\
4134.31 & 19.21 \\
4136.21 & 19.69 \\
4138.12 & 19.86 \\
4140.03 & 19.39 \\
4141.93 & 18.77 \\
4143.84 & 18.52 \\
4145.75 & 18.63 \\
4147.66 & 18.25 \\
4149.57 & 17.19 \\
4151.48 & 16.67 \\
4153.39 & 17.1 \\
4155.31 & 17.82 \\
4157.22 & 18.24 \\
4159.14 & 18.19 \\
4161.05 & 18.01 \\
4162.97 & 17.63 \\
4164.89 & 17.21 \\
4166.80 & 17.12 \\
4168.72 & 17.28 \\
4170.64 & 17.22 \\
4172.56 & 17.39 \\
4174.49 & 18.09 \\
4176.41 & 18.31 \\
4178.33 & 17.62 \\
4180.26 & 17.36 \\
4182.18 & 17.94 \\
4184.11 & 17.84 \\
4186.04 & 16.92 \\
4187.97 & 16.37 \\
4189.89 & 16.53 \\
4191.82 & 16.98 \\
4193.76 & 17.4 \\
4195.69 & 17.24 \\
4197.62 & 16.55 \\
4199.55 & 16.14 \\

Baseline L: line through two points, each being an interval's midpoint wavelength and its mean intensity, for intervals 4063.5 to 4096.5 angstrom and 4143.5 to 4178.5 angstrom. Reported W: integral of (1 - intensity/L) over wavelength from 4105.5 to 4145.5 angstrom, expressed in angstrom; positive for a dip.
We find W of -2.5 angstrom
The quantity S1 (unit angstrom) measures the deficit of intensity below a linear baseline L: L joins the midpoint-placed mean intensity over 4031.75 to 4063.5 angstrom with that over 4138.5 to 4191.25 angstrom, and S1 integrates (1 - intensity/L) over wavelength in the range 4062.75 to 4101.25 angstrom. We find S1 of -4.52 angstrom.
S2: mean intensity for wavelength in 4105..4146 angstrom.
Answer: 20.2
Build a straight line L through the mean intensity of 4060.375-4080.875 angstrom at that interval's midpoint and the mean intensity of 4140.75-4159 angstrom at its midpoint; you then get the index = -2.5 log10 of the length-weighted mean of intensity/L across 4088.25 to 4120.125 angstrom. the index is -0.22 mag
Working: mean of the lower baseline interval 19.1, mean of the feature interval 22.7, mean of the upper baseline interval 17.9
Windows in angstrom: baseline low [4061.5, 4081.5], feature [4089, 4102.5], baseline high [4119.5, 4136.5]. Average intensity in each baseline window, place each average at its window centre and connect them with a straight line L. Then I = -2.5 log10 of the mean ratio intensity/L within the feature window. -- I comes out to -0.22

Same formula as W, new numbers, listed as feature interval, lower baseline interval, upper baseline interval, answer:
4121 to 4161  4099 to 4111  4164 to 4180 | 2.7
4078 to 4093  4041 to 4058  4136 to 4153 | -1.5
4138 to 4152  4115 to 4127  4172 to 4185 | 0.5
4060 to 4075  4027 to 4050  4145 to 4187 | 0.2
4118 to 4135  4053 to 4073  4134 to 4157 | -1.1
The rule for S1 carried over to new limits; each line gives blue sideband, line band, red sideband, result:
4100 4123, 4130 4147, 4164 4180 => 0.67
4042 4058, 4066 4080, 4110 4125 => 0.78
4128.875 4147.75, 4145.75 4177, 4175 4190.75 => 1.05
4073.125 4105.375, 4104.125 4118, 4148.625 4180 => -0.78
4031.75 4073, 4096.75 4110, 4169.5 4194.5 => -3.41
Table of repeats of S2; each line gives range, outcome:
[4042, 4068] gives 19.6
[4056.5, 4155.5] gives 20.3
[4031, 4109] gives 20.6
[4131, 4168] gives 18.3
